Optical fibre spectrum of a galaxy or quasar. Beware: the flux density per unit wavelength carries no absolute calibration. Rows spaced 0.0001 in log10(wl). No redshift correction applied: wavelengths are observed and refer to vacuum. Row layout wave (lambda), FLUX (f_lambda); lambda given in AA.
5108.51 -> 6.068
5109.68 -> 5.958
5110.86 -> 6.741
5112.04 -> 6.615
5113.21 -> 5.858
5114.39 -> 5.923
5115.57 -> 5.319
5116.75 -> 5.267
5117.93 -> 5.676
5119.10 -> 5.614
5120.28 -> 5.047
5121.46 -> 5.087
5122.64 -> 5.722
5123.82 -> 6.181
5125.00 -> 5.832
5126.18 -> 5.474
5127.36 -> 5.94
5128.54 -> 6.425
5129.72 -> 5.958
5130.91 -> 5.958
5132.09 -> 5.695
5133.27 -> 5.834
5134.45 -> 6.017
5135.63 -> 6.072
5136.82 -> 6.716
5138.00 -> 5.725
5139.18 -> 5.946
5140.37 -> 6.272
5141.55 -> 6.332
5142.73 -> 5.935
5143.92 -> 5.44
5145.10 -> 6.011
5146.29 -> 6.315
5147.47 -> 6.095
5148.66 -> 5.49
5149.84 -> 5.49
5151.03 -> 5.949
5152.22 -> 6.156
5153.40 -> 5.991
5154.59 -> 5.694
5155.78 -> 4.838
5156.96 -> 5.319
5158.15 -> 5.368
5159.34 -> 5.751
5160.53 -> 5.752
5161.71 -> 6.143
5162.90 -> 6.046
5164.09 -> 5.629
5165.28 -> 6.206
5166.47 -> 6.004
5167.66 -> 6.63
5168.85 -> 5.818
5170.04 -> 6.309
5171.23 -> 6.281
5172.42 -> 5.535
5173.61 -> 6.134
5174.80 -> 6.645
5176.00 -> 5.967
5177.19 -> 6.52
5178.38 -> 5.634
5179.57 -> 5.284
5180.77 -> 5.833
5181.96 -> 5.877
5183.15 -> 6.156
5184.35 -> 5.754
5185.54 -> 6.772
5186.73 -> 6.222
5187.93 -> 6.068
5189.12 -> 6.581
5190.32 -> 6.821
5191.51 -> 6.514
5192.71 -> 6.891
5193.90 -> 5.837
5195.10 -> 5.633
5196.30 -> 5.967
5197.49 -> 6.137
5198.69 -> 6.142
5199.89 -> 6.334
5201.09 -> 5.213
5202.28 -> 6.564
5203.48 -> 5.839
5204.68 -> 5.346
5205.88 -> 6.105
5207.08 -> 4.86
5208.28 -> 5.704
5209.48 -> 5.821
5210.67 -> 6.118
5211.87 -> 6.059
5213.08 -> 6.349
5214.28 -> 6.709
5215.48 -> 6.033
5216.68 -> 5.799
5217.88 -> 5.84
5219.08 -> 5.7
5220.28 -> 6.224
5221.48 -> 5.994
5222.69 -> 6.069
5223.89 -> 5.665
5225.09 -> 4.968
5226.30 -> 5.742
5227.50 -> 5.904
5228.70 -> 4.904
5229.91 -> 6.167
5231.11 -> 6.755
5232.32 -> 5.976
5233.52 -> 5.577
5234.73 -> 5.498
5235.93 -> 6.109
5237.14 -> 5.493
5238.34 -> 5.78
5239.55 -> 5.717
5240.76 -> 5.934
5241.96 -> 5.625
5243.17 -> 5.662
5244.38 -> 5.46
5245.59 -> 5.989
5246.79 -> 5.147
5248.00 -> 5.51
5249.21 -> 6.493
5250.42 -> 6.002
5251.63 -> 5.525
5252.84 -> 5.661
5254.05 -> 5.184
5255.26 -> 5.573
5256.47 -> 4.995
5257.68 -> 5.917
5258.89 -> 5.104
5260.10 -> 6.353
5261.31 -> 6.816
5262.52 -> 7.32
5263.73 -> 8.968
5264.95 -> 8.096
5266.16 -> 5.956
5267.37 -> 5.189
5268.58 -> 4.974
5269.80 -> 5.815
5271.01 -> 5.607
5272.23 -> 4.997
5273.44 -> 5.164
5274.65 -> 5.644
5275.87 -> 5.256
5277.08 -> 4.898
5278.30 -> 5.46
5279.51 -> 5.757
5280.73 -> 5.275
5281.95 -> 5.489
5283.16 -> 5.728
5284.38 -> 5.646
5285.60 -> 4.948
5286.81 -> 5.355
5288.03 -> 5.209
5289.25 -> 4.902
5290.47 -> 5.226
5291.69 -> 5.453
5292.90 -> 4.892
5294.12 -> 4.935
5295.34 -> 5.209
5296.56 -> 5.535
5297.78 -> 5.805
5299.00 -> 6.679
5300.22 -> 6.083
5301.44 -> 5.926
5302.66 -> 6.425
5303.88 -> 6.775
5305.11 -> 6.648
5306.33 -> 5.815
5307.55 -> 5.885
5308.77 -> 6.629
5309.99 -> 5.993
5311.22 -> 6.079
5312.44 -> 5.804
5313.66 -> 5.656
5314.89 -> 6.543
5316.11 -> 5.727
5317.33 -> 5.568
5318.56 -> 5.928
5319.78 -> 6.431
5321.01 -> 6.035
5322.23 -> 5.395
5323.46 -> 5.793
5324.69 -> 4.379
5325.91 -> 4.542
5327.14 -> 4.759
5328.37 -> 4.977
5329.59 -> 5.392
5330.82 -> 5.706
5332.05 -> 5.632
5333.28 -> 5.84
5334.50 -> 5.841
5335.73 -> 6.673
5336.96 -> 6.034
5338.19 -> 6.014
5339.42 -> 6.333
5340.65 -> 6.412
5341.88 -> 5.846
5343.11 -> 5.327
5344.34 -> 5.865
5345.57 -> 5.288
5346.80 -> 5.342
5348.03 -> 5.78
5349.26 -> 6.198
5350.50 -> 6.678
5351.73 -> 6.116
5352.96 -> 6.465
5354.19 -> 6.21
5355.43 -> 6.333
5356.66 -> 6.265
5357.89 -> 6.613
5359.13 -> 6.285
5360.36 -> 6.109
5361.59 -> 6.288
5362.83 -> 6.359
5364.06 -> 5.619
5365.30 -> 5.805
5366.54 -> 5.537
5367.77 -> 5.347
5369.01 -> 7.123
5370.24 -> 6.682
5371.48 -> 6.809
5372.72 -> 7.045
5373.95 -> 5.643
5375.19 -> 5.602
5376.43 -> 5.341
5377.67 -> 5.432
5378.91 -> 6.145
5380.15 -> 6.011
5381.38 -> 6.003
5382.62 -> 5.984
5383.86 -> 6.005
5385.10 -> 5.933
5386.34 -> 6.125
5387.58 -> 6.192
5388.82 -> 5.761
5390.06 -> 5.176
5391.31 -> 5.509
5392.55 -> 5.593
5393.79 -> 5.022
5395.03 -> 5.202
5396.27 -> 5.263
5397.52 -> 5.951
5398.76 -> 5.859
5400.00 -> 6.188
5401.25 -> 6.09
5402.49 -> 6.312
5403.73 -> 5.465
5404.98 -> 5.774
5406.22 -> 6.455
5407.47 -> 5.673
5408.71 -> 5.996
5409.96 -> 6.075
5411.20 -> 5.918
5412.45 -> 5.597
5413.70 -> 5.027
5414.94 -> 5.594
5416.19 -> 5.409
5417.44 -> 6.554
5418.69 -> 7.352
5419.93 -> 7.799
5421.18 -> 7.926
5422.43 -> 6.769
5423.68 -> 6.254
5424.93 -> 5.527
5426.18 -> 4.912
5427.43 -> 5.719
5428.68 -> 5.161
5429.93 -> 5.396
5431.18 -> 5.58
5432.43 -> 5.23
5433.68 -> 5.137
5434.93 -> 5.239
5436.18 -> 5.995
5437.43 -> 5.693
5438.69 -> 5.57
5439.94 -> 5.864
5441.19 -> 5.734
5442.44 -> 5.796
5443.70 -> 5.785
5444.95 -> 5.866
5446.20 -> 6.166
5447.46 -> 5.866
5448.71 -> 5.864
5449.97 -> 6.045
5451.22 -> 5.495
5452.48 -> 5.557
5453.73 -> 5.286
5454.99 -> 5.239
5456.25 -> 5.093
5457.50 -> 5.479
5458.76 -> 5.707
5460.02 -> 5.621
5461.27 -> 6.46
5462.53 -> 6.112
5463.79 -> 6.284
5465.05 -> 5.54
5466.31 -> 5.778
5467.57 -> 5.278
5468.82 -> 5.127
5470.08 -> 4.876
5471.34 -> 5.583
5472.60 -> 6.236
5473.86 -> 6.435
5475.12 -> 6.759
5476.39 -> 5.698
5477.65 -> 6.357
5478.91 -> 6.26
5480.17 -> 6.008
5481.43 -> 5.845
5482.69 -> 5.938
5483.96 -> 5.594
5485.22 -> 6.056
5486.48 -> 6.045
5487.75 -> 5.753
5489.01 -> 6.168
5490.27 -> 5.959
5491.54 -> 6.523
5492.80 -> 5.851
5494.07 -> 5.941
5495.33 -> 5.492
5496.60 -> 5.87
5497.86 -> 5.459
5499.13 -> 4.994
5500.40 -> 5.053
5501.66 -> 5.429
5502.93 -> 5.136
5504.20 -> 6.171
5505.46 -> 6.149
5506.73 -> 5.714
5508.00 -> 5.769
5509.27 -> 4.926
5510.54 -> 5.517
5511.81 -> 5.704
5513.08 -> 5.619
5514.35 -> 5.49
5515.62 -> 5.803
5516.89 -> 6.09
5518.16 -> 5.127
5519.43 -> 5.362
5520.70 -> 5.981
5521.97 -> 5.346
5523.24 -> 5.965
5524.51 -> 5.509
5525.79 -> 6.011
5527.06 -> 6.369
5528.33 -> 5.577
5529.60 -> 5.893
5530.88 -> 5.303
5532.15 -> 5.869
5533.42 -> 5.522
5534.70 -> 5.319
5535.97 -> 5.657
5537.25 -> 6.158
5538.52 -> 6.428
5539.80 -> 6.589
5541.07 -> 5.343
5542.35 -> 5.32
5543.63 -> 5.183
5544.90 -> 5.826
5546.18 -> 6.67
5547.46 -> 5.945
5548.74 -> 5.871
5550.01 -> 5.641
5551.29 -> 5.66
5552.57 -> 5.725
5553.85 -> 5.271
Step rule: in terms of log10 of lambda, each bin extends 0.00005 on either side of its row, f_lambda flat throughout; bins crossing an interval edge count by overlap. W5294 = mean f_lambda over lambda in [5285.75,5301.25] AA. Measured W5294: 5.44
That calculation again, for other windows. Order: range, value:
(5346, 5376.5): 6.15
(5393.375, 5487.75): 5.83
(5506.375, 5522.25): 5.57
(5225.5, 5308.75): 5.76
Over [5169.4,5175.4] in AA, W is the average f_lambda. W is 6.18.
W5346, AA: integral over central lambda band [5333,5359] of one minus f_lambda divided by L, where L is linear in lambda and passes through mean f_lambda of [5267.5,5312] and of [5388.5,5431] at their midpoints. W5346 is -1.52 AA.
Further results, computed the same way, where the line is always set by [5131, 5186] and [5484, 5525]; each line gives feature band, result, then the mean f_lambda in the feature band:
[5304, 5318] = -0.55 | 6.06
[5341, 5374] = -1.86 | 6.12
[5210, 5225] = -0.28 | 6.01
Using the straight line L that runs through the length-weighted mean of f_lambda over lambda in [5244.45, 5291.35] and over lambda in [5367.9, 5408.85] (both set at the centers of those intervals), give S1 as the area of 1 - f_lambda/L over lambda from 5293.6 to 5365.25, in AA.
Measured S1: -1.2 AA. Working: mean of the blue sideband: 5.71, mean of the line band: 5.91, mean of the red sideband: 5.91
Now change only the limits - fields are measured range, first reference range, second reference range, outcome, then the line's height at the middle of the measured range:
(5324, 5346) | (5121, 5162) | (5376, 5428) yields 1.13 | 5.91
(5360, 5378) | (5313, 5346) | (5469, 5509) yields -1.02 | 5.73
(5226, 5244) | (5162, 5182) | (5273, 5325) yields 0.21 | 5.86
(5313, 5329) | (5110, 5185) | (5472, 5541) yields 0.91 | 5.85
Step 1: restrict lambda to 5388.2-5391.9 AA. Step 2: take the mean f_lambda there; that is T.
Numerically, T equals 5.47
